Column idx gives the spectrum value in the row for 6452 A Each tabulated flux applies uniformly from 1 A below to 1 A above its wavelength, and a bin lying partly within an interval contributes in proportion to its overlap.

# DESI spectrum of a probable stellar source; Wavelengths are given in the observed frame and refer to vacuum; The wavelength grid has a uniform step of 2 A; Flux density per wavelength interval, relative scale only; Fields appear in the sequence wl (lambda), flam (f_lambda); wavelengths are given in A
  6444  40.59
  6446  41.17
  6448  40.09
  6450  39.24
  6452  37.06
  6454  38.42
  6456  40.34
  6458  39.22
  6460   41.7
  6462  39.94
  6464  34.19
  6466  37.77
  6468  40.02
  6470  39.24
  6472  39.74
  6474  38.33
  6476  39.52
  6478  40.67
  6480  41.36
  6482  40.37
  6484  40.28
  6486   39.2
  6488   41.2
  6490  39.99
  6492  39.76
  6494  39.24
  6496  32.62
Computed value 37.06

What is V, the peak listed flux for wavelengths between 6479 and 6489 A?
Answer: 41.36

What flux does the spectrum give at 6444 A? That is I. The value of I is 40.59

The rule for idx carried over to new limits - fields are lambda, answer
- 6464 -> 34.19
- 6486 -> 39.2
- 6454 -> 38.42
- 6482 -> 40.37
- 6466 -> 37.77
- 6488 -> 41.2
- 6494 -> 39.24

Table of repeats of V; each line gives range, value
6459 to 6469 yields 41.7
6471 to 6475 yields 39.74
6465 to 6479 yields 40.67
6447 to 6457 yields 40.34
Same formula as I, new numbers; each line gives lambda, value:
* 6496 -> 32.62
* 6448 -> 40.09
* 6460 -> 41.7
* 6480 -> 41.36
